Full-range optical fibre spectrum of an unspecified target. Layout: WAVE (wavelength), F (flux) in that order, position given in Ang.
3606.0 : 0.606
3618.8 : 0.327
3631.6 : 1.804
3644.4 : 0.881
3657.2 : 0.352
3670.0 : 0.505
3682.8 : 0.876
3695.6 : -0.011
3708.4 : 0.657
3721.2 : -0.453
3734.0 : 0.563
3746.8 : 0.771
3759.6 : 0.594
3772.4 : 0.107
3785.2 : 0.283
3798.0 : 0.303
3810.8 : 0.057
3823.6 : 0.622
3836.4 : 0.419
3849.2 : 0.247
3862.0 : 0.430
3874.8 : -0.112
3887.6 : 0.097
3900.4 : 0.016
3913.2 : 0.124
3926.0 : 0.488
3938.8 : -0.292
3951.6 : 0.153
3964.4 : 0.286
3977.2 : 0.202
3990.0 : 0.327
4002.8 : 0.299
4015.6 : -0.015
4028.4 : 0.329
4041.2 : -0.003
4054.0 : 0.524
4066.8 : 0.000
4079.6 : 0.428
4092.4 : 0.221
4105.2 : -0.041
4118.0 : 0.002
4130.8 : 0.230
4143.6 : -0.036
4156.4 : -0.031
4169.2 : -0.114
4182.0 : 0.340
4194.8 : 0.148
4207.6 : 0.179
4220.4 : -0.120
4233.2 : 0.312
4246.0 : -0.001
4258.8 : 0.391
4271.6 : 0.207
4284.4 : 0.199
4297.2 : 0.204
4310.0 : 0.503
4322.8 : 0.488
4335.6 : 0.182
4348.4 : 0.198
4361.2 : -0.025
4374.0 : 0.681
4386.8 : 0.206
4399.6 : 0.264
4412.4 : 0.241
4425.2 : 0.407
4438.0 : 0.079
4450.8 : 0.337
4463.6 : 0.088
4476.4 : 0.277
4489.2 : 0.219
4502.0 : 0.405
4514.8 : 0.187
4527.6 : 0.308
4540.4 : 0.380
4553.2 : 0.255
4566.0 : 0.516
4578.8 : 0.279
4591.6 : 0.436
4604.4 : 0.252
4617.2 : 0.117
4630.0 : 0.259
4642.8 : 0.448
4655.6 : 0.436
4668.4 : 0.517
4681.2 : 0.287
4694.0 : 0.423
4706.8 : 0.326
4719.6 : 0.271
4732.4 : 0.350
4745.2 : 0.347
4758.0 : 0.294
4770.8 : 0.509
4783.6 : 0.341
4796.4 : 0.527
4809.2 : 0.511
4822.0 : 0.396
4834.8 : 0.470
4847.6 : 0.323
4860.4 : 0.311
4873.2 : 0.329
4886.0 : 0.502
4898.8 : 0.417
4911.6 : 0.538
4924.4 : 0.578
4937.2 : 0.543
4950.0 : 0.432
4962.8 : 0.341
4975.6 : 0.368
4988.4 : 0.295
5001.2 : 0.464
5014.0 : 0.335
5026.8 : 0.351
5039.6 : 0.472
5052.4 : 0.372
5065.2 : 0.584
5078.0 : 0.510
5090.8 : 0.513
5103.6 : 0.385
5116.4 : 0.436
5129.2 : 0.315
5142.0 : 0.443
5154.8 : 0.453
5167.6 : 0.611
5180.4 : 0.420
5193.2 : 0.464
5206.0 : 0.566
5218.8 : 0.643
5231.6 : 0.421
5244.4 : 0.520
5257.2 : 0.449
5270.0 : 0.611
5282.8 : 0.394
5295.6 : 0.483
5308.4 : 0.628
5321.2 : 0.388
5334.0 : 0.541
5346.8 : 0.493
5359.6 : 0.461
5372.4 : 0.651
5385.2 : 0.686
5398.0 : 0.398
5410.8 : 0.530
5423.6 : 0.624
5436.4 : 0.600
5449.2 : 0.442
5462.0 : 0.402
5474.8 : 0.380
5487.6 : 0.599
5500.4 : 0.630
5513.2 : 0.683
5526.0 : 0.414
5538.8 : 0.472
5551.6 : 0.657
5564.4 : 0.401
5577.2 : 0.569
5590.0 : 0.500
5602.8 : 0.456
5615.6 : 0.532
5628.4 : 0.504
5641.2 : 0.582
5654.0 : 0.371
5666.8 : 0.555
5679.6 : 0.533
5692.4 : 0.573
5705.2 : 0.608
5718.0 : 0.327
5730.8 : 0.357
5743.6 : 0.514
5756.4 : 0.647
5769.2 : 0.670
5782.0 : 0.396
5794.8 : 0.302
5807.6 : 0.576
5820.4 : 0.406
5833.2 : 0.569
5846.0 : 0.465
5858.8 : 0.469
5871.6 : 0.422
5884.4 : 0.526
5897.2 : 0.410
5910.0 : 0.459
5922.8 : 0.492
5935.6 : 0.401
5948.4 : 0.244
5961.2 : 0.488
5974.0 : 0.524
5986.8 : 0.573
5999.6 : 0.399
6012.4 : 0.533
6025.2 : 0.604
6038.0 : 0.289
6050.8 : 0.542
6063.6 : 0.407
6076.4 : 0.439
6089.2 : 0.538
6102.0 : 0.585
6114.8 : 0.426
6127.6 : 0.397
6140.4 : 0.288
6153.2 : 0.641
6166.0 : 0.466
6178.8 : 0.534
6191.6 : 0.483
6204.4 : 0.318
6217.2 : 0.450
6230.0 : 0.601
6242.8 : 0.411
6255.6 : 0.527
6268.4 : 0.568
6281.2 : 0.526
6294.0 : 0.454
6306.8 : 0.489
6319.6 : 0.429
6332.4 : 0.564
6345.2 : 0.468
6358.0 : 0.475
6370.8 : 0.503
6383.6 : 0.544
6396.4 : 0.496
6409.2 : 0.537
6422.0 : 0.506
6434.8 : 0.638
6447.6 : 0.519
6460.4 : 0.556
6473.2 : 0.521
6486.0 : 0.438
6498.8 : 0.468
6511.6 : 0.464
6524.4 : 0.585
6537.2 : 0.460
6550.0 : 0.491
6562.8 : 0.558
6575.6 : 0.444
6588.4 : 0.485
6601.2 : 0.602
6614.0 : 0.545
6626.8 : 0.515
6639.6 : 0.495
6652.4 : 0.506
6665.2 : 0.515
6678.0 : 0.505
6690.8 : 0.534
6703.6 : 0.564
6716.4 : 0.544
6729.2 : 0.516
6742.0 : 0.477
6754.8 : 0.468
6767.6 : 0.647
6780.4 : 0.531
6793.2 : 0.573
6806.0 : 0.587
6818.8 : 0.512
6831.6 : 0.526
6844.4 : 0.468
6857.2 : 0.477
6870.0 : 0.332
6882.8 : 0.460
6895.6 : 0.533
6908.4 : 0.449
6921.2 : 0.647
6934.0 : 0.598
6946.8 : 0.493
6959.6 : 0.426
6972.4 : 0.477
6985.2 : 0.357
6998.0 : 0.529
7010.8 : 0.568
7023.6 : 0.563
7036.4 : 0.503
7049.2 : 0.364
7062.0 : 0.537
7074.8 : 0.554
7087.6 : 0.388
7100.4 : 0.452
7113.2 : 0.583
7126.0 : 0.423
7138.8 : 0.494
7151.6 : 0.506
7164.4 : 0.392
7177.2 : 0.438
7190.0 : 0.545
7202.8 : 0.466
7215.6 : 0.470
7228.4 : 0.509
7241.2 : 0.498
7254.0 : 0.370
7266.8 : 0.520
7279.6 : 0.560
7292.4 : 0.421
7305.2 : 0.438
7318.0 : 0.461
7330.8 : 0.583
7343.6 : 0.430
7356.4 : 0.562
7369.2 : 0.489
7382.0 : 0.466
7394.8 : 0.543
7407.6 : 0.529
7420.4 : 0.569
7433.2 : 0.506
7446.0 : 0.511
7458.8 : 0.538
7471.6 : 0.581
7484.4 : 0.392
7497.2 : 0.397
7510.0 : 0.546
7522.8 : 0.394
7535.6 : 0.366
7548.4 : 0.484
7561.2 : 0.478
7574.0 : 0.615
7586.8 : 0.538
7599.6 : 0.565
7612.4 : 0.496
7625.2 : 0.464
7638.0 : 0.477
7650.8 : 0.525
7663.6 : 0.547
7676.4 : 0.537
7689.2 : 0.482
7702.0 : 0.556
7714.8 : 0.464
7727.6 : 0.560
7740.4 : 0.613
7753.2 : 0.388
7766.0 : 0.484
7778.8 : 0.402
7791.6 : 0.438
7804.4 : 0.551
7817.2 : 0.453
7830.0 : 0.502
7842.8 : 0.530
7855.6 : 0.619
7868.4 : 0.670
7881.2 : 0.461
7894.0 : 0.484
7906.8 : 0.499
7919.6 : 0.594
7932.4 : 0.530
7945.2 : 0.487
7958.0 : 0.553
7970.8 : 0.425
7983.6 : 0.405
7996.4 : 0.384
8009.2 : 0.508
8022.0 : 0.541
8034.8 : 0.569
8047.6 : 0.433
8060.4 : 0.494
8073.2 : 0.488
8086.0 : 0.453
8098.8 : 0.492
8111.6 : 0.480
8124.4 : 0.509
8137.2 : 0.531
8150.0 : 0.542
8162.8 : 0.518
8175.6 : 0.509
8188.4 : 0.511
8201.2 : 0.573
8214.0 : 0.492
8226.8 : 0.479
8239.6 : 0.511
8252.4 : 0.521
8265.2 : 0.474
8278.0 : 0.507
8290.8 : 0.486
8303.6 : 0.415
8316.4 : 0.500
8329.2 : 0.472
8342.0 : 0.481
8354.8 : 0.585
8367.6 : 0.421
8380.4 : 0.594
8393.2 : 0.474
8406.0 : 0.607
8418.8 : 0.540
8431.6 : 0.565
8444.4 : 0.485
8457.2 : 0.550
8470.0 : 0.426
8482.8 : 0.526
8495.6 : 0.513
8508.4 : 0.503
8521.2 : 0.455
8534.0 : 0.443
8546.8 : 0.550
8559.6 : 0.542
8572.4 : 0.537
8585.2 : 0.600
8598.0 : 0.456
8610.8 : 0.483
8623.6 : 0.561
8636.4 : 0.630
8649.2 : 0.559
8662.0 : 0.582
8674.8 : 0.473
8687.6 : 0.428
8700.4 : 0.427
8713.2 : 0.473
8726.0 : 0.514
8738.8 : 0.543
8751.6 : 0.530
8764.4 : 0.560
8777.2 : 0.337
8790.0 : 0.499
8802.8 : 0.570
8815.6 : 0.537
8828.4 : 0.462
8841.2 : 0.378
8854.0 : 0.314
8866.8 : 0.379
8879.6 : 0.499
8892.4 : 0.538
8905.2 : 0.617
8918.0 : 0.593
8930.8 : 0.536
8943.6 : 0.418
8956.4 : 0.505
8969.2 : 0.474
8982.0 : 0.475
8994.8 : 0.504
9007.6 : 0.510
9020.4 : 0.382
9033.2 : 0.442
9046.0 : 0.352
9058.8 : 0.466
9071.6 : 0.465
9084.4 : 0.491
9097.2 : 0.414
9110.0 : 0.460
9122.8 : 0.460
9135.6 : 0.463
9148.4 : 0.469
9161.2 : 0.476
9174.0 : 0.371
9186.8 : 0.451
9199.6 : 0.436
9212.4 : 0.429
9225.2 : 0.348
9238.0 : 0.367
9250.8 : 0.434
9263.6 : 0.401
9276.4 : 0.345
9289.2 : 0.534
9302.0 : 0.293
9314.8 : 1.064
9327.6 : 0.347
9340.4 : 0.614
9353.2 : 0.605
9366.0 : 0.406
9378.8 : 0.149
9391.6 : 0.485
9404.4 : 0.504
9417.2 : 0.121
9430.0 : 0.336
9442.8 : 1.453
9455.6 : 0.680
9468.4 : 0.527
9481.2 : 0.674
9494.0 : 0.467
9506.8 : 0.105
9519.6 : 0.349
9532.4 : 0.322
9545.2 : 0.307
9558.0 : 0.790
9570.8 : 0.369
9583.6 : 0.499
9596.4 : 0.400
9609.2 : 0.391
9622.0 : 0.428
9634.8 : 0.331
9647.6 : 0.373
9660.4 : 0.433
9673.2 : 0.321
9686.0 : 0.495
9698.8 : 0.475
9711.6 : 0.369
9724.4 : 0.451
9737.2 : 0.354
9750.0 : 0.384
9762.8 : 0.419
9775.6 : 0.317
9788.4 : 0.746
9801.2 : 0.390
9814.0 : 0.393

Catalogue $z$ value 0.164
